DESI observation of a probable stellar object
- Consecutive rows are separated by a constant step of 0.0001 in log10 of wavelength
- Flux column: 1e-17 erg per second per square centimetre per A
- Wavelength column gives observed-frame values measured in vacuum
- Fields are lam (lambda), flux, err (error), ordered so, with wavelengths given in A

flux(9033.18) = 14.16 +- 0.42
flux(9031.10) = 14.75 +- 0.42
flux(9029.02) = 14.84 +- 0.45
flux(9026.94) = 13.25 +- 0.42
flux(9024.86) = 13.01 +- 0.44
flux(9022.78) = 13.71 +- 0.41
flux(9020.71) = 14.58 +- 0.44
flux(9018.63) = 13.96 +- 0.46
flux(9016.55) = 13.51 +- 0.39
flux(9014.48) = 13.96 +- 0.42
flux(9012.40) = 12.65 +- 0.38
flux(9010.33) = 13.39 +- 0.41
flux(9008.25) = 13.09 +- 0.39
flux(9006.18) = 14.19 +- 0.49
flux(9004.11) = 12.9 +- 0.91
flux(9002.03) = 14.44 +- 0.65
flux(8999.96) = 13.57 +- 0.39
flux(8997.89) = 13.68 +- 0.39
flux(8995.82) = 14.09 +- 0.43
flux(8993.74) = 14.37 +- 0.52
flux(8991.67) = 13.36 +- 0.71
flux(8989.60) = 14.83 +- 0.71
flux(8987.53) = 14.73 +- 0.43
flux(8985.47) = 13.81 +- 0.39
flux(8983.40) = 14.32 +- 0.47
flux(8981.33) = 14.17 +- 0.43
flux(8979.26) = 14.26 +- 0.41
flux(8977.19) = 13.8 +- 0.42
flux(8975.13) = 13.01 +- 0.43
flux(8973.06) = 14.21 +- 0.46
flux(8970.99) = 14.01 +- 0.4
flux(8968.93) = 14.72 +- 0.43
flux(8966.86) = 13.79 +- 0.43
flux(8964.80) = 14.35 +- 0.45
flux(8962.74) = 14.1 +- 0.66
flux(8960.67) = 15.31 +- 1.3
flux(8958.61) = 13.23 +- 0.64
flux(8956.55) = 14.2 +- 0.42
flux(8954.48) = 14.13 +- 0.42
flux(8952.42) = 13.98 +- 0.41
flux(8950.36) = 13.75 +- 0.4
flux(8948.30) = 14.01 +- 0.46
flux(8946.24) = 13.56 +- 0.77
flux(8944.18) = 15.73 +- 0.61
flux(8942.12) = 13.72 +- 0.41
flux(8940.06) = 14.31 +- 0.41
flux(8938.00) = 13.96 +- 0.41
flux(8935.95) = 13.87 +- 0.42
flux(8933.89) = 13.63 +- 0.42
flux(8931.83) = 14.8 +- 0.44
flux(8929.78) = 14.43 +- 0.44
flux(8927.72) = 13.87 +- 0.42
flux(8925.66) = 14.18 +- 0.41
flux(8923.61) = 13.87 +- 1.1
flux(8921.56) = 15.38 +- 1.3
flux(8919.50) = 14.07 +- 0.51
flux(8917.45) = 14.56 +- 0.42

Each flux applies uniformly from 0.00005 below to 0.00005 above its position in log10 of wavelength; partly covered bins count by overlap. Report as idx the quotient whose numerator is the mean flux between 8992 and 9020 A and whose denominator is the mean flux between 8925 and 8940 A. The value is 0.97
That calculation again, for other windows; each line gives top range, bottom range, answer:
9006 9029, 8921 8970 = 0.96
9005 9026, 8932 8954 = 0.97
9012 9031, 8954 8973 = 0.97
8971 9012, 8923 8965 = 0.98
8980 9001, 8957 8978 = 1.00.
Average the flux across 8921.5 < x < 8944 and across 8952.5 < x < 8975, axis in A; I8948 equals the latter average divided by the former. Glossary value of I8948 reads 1.00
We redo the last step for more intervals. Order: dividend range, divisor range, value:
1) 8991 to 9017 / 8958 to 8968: 0.96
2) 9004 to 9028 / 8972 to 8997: 0.96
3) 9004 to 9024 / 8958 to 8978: 0.97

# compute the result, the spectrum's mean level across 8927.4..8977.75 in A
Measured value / 14.1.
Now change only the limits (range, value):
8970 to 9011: 13.9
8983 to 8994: 14.2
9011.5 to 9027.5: 13.6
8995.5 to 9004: 13.8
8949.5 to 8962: 14.1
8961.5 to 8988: 14.1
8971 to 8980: 13.8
